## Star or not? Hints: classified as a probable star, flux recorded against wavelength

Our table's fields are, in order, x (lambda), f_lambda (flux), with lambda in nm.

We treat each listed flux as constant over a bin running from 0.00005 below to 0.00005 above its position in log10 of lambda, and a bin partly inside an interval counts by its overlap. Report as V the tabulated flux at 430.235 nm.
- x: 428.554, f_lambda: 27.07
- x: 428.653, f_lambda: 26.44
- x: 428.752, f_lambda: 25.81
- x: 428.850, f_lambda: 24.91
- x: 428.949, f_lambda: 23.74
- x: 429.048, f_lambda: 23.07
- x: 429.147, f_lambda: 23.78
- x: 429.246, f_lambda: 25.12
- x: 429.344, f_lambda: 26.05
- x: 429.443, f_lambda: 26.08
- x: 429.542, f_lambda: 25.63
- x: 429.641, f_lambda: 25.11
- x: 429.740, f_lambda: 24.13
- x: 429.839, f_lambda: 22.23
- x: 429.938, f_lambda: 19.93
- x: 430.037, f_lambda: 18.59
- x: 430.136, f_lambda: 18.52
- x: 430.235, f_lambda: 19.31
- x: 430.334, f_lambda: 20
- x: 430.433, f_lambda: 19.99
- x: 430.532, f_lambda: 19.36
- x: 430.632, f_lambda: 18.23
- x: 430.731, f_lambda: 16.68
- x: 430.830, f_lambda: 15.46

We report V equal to 19.31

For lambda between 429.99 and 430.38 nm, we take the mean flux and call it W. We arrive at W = 19.1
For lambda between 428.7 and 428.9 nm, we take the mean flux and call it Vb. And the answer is 25.4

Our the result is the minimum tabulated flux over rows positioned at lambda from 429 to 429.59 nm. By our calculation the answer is 23.07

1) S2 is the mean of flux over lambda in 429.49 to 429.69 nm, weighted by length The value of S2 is 25.4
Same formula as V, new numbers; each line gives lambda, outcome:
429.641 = 25.11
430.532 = 19.36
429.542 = 25.63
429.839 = 22.23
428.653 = 26.44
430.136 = 18.52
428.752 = 25.81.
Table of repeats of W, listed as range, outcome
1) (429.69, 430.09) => 21.2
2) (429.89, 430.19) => 19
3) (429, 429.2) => 23.4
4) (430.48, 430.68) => 18.7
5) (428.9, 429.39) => 24.4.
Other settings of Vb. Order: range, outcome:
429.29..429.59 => 26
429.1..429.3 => 24.6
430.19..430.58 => 19.7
